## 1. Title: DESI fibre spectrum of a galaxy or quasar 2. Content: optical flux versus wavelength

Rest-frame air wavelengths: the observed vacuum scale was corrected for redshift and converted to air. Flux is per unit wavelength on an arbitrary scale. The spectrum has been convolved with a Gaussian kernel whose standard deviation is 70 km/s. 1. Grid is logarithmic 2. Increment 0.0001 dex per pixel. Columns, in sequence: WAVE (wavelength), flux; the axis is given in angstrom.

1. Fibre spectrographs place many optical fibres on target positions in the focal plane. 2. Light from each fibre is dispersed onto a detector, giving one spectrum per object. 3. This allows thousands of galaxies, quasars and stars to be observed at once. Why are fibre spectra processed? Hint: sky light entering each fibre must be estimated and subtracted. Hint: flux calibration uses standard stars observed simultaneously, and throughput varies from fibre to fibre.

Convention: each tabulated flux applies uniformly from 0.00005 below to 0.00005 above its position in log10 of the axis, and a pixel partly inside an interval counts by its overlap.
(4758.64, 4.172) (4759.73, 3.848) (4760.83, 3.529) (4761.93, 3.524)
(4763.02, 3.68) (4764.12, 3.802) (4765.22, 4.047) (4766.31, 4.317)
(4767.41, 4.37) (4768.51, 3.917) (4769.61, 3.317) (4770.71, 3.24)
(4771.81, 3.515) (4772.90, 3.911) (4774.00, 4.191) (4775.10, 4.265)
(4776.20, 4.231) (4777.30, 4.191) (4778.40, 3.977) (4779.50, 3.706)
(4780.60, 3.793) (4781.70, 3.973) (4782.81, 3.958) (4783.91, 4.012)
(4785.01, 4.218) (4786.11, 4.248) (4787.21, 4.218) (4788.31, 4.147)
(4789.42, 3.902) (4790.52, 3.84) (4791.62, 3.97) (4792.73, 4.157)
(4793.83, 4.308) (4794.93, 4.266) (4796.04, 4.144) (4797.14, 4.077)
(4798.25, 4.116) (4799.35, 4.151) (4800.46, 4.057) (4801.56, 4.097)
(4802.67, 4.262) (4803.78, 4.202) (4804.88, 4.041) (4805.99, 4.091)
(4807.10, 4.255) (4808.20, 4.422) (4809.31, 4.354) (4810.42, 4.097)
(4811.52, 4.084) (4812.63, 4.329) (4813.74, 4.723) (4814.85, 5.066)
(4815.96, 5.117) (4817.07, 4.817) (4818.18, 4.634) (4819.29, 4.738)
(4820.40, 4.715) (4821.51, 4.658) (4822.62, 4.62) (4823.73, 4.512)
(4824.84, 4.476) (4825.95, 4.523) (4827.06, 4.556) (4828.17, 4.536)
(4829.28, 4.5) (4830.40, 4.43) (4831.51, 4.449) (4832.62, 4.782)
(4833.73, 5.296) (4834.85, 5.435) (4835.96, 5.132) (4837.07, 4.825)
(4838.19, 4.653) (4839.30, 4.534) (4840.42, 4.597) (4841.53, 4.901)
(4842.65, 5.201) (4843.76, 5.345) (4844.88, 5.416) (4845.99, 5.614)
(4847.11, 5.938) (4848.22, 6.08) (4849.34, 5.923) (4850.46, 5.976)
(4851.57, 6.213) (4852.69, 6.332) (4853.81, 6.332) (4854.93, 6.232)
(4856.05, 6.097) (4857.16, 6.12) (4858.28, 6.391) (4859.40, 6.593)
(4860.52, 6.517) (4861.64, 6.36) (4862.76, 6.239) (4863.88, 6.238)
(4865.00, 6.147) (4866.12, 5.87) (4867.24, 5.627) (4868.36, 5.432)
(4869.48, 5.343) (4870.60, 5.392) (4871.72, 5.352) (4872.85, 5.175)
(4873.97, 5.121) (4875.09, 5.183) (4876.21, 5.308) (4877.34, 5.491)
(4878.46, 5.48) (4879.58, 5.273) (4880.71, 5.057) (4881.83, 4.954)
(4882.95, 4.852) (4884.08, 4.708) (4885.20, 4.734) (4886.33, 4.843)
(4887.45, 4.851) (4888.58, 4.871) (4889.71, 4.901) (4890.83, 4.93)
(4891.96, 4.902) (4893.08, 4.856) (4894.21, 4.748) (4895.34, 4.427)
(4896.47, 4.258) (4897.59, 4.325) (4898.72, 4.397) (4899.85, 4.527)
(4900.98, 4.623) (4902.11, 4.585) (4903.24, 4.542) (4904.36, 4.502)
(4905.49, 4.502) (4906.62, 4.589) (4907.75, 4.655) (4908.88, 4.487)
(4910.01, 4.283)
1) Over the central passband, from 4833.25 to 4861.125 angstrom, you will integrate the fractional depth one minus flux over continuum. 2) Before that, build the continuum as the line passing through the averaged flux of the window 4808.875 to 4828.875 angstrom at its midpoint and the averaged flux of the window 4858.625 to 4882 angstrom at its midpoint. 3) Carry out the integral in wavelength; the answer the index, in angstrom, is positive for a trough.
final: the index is -2.6 angstrom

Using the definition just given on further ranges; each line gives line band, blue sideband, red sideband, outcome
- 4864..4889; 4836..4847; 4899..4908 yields -2.5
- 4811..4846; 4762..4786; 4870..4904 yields -3.0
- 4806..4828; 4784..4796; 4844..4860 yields 1.9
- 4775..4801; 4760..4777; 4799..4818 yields 0.2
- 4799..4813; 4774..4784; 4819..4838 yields 0.7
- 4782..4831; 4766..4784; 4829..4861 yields 3.2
